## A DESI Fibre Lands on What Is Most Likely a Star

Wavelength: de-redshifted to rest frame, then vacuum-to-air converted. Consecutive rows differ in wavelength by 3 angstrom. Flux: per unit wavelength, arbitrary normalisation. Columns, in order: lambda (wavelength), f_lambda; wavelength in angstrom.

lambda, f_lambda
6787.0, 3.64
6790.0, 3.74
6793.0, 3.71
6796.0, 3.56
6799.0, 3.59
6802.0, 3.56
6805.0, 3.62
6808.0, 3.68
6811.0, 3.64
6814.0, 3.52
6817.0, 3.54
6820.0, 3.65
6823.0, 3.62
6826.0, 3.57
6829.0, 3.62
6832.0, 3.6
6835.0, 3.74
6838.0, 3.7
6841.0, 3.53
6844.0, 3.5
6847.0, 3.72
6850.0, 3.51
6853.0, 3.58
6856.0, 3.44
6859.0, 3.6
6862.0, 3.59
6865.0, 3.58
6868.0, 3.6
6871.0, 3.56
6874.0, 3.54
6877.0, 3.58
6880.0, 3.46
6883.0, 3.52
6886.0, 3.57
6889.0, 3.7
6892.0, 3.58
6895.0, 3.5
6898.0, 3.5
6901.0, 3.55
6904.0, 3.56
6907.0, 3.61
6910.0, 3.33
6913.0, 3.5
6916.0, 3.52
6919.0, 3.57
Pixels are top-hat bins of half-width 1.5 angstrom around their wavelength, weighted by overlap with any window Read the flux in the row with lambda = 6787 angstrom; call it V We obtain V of 3.64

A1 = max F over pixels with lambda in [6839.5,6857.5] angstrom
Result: 3.72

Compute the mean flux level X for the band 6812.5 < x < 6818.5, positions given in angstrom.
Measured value 3.53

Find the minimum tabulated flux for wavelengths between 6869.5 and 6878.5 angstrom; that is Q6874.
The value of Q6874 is 3.54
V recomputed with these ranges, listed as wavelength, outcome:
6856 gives 3.44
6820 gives 3.65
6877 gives 3.58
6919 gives 3.57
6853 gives 3.58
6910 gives 3.33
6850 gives 3.51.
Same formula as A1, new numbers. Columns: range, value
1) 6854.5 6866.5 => 3.6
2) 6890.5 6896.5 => 3.58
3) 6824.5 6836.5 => 3.74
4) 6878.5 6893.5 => 3.7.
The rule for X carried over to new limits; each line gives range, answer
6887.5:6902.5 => 3.57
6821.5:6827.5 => 3.6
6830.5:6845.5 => 3.61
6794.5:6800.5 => 3.57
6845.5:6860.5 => 3.57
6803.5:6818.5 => 3.6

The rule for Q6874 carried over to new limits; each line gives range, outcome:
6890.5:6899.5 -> 3.5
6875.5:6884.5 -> 3.46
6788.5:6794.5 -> 3.71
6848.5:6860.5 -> 3.44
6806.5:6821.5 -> 3.52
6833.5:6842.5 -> 3.53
